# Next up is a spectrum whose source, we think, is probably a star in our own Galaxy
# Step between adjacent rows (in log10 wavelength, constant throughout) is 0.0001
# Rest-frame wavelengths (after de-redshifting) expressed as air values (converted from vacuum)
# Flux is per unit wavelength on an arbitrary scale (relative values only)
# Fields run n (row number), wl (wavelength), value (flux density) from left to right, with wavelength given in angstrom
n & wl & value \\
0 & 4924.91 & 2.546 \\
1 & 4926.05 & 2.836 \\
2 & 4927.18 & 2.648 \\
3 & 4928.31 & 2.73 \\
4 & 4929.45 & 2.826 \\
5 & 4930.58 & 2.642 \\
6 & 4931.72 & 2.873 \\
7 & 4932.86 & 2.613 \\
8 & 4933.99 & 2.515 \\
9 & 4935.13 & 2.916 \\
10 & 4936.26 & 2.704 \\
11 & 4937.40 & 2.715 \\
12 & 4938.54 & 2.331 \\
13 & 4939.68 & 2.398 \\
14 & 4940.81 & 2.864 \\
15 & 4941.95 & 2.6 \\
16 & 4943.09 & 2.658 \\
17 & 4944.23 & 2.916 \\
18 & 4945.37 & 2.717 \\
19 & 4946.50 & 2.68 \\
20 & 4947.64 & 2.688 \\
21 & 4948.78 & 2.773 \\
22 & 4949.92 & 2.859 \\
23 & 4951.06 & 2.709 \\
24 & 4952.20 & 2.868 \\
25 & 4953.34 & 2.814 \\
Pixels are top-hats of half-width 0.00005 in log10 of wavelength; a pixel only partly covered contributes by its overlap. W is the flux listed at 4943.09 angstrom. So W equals 2.658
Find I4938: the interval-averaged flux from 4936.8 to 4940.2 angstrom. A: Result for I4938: 2.48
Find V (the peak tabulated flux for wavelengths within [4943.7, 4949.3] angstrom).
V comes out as 2.916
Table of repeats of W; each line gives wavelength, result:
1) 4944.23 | 2.916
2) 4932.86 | 2.613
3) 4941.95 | 2.6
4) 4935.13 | 2.916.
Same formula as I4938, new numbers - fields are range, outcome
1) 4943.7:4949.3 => 2.76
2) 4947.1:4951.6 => 2.76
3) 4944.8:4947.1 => 2.71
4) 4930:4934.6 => 2.66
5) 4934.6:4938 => 2.77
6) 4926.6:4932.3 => 2.74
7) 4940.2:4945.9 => 2.75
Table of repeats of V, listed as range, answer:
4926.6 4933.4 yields 2.873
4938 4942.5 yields 2.864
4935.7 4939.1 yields 2.715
